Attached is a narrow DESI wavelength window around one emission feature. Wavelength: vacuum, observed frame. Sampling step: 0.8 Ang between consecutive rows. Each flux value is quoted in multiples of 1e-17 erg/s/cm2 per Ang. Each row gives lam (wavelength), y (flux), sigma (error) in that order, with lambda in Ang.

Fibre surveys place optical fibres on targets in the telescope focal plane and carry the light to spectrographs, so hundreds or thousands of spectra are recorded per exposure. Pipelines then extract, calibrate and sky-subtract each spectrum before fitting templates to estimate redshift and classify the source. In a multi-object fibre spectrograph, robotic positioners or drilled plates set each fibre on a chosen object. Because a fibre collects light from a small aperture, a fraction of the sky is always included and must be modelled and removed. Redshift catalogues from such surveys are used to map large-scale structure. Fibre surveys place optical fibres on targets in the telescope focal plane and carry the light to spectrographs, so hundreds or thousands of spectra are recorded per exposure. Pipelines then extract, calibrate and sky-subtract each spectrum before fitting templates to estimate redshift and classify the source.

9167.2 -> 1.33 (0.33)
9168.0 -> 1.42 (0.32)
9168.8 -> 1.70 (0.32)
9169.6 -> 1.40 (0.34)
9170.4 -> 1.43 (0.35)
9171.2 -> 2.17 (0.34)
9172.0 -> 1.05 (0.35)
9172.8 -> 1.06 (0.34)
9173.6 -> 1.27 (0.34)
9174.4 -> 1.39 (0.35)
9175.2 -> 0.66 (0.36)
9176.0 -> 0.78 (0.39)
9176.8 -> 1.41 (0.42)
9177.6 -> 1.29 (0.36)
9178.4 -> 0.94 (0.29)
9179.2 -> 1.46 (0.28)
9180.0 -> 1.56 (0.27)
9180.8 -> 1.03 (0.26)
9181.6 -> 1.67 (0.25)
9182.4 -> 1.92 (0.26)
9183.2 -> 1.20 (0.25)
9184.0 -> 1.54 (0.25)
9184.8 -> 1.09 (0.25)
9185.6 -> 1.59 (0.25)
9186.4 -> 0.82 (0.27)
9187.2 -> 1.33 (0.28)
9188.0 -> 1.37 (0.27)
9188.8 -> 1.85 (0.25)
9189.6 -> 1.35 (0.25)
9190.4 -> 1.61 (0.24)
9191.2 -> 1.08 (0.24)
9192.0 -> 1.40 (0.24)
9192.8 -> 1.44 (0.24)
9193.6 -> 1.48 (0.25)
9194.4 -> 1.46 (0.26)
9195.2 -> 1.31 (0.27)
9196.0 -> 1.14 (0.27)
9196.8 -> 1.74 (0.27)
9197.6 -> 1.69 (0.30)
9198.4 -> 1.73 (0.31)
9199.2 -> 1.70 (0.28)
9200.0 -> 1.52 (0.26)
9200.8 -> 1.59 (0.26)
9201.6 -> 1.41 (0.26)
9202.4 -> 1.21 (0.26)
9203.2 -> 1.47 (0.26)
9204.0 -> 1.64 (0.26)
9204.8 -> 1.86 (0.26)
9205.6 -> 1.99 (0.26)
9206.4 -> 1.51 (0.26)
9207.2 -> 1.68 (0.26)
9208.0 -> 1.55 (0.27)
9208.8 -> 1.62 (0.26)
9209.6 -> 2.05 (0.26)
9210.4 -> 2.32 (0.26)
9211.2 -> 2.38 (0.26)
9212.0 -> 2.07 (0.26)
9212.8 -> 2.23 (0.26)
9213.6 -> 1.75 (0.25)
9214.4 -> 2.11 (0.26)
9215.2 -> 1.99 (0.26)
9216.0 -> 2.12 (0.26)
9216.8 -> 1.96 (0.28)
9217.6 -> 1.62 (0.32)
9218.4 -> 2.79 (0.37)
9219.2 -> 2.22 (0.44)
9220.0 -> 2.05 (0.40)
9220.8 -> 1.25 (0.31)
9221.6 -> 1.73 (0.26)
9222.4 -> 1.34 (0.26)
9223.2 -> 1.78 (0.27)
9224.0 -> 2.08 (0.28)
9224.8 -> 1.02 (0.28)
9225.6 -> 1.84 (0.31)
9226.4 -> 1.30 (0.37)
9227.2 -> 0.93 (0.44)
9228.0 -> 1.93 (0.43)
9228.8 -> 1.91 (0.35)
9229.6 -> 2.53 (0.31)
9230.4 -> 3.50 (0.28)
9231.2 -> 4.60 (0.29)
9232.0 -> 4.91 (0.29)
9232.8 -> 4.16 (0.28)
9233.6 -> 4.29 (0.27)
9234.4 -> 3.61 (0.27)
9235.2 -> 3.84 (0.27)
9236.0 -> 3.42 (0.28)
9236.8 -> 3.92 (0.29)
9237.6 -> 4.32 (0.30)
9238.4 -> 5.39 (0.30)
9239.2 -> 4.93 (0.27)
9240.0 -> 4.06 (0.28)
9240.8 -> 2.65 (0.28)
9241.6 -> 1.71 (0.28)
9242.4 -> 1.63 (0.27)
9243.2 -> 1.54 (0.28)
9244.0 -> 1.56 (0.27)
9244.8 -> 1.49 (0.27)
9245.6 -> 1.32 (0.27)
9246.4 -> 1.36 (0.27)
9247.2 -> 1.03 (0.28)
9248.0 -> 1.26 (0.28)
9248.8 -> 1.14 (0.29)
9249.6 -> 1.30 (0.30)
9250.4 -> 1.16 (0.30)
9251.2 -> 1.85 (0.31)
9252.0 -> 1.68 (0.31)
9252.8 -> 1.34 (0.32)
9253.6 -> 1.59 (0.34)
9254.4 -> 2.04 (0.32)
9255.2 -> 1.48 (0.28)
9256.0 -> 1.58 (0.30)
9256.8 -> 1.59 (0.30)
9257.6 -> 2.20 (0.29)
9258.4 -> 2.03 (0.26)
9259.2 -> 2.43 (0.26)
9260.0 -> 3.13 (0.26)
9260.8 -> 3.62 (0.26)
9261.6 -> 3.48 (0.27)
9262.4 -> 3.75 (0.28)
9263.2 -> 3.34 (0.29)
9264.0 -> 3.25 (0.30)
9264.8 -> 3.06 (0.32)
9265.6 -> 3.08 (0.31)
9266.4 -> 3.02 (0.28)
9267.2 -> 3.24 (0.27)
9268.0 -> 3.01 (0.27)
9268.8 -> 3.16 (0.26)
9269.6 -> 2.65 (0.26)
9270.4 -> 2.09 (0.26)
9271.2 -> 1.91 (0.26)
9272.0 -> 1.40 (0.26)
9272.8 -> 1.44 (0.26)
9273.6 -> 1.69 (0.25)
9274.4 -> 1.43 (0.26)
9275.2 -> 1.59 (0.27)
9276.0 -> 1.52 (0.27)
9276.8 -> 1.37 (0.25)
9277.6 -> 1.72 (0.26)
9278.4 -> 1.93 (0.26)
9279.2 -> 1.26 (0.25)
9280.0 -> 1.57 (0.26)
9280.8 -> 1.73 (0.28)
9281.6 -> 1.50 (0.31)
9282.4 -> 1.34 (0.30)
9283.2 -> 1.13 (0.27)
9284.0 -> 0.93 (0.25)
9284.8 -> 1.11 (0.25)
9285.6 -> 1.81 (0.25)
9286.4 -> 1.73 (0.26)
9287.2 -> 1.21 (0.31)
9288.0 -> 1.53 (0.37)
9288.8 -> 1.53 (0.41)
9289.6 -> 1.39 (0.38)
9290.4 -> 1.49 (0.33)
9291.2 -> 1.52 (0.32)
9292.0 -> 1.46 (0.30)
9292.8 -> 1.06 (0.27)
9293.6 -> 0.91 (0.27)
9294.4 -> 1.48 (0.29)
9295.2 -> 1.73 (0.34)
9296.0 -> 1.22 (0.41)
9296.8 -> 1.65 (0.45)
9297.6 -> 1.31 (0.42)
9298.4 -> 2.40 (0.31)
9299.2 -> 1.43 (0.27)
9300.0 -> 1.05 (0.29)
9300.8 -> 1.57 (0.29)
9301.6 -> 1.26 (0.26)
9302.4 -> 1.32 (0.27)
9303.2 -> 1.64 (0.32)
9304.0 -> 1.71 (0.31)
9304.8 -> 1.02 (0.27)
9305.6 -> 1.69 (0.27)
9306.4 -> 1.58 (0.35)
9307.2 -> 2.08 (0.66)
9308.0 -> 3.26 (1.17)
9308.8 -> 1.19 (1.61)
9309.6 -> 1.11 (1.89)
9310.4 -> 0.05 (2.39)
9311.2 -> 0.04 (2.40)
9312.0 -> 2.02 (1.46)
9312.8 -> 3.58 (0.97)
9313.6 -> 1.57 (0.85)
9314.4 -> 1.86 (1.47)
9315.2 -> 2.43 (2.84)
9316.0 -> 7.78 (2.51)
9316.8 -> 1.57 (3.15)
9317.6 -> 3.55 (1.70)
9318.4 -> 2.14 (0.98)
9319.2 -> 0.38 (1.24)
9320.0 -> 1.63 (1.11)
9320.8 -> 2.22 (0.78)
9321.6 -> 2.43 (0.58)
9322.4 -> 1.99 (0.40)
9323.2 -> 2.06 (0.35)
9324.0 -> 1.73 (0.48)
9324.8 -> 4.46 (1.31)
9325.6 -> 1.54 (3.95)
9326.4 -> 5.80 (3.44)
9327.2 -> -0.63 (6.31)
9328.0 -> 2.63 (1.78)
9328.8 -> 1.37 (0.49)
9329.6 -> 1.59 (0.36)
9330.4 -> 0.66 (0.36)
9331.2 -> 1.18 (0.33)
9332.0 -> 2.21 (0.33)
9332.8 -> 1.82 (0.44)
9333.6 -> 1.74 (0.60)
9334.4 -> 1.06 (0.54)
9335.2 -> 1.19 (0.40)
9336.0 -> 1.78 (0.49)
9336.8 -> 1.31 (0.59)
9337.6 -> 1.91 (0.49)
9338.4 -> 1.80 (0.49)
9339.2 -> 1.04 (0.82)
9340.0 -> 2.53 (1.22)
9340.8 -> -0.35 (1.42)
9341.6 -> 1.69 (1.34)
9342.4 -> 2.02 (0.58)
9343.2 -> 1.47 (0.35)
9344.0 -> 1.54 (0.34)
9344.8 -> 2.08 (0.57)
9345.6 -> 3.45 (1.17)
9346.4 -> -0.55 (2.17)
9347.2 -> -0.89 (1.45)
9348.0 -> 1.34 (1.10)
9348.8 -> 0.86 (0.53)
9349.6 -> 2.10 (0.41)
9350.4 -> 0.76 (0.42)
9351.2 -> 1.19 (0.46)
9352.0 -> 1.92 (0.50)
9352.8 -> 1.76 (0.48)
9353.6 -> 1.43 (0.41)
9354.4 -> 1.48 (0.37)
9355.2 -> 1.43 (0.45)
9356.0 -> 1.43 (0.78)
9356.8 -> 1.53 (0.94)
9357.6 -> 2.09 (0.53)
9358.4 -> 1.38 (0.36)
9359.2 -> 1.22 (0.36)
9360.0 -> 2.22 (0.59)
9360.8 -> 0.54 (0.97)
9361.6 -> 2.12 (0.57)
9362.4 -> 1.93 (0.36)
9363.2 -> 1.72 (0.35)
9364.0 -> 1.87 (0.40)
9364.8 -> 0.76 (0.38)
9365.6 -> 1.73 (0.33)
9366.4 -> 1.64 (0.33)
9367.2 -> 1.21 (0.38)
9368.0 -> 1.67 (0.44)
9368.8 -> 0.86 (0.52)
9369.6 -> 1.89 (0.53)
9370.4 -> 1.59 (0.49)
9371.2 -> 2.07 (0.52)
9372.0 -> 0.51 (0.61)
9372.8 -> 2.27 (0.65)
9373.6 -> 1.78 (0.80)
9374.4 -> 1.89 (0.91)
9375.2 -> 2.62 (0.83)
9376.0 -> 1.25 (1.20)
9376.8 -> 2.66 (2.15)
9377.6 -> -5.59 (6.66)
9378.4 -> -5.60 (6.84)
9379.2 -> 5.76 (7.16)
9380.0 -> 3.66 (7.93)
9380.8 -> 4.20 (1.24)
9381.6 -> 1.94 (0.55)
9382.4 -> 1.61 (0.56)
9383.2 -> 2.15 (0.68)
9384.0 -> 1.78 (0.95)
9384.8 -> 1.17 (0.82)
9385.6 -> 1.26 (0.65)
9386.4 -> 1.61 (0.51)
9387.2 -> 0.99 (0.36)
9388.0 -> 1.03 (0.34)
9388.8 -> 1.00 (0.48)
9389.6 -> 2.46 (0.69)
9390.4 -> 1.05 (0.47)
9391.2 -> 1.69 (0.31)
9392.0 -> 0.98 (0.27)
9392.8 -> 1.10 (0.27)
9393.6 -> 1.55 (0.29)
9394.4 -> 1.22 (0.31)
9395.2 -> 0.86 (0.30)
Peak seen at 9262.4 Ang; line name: [N II] 6583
